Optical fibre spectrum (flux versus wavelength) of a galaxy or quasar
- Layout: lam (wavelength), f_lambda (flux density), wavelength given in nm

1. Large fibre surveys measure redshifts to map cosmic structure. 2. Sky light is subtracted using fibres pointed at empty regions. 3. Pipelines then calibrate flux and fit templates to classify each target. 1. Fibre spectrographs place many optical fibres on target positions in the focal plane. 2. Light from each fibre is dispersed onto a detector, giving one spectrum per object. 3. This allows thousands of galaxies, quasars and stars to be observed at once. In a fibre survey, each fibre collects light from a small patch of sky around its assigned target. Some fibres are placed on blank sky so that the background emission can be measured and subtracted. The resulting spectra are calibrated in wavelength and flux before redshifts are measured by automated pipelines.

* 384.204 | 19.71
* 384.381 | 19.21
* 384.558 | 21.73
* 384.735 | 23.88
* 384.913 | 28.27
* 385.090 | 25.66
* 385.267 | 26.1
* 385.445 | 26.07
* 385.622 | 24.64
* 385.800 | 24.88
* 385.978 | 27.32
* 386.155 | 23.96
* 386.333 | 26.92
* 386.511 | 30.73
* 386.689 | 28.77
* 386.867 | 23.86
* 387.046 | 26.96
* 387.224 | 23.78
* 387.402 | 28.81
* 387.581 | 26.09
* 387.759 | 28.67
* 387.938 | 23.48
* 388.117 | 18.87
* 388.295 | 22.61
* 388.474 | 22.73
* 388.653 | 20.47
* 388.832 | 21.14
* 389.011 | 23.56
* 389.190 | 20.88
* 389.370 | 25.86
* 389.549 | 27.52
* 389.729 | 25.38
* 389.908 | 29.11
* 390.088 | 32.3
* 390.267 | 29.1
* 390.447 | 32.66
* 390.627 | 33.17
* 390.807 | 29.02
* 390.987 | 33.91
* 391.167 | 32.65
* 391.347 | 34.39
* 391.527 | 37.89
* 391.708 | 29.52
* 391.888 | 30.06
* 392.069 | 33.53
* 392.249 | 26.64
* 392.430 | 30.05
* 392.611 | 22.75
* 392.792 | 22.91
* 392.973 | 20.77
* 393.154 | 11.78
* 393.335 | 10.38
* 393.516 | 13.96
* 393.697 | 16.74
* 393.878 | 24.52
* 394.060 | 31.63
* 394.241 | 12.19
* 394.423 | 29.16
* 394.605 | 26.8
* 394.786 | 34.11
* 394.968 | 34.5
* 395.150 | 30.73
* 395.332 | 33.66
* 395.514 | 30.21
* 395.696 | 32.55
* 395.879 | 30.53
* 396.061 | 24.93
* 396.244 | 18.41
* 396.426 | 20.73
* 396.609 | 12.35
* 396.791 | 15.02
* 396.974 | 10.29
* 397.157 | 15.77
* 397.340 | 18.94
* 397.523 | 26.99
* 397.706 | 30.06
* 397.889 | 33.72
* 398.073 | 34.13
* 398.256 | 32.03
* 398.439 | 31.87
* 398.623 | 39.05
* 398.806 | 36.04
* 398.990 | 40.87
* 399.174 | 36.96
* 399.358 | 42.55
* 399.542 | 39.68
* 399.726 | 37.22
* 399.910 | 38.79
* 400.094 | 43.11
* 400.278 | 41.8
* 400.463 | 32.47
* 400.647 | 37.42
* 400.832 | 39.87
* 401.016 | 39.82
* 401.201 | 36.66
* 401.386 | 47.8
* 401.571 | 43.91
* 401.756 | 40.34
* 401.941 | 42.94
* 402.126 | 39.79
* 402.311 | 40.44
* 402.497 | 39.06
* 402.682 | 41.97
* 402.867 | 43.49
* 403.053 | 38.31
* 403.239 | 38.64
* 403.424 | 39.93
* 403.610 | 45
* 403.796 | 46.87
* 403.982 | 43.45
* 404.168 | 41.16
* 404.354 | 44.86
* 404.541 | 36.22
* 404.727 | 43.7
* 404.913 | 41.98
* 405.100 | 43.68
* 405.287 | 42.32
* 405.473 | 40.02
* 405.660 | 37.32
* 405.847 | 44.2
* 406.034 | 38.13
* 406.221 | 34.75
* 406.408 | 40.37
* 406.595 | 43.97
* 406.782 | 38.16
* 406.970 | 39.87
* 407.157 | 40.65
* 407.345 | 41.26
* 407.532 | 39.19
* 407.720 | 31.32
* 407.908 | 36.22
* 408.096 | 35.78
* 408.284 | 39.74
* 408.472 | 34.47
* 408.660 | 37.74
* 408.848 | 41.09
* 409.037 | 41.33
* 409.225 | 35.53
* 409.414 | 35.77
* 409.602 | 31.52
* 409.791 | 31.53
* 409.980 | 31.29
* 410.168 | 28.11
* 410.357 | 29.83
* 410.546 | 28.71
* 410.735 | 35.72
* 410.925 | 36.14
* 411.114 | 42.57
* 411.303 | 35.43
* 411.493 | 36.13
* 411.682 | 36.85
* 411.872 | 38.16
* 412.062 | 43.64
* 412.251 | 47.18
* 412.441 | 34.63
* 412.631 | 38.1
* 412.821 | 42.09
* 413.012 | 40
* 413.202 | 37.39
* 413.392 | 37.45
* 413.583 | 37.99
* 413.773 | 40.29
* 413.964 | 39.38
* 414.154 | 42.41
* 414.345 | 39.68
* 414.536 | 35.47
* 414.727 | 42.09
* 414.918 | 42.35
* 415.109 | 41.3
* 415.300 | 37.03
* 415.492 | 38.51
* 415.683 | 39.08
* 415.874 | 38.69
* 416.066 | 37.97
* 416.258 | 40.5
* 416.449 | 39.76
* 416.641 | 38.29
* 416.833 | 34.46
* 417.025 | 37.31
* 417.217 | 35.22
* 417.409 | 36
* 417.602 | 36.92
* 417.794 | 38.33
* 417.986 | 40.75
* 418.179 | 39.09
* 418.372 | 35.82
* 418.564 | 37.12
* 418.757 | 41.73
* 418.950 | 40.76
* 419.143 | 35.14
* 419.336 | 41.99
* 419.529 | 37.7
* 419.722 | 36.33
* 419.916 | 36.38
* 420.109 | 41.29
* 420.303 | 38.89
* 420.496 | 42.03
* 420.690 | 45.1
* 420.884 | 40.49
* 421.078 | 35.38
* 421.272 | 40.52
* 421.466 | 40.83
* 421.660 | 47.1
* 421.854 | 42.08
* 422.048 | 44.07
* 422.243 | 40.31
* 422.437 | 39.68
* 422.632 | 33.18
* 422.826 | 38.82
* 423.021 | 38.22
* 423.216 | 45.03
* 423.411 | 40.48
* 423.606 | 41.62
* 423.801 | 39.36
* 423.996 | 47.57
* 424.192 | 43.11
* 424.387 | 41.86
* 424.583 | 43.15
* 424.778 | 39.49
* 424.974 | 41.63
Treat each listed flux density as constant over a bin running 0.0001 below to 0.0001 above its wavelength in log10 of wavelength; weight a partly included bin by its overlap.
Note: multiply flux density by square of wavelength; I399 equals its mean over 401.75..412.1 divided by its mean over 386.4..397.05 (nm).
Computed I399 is 1.6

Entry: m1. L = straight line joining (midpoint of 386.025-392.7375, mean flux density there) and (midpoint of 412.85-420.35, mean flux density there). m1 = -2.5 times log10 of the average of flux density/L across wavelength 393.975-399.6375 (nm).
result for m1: 0.07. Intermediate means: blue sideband 27.5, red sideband 38.7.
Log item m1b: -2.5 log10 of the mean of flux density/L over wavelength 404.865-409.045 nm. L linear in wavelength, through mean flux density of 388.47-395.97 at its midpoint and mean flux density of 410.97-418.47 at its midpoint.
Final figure -0.13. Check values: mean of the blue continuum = 27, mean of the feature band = 39.2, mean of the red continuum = 38.8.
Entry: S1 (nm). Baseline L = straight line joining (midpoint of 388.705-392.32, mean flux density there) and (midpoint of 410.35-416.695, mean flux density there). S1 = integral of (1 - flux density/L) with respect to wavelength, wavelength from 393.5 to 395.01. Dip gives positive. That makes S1 0.28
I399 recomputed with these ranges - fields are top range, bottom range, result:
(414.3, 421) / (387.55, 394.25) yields 1.73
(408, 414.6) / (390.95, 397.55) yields 1.63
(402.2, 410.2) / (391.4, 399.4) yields 1.54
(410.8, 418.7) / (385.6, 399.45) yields 1.61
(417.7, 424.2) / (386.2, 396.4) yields 1.76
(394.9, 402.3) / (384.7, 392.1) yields 1.28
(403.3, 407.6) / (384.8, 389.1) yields 1.80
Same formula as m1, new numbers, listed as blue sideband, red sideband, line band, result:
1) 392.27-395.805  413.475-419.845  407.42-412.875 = -0.053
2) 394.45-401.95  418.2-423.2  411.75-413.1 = -0.095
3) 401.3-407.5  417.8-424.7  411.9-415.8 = 0.027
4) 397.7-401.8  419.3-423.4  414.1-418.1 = 0.031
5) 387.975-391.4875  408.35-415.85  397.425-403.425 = -0.190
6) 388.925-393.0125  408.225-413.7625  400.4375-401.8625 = -0.215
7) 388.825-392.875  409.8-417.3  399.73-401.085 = -0.188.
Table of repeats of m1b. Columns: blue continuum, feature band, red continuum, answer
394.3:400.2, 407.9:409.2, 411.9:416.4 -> -0.045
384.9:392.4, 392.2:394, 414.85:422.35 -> 0.402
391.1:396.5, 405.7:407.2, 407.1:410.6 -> -0.177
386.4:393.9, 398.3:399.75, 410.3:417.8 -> -0.235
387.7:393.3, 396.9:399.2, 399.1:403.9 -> 0.222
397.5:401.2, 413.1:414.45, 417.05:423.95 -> -0.014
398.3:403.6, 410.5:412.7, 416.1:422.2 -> 0.041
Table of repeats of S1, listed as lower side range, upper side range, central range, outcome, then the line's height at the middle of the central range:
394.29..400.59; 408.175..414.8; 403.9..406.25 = -0.477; 34.1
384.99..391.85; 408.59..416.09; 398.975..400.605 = -0.356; 32.1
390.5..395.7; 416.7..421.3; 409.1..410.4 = 0.083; 34.5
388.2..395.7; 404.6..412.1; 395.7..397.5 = 0.615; 29.8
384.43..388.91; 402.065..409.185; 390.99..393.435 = 0.222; 29.4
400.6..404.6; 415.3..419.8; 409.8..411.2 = 0.233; 39.7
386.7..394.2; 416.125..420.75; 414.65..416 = -0.096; 37.1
